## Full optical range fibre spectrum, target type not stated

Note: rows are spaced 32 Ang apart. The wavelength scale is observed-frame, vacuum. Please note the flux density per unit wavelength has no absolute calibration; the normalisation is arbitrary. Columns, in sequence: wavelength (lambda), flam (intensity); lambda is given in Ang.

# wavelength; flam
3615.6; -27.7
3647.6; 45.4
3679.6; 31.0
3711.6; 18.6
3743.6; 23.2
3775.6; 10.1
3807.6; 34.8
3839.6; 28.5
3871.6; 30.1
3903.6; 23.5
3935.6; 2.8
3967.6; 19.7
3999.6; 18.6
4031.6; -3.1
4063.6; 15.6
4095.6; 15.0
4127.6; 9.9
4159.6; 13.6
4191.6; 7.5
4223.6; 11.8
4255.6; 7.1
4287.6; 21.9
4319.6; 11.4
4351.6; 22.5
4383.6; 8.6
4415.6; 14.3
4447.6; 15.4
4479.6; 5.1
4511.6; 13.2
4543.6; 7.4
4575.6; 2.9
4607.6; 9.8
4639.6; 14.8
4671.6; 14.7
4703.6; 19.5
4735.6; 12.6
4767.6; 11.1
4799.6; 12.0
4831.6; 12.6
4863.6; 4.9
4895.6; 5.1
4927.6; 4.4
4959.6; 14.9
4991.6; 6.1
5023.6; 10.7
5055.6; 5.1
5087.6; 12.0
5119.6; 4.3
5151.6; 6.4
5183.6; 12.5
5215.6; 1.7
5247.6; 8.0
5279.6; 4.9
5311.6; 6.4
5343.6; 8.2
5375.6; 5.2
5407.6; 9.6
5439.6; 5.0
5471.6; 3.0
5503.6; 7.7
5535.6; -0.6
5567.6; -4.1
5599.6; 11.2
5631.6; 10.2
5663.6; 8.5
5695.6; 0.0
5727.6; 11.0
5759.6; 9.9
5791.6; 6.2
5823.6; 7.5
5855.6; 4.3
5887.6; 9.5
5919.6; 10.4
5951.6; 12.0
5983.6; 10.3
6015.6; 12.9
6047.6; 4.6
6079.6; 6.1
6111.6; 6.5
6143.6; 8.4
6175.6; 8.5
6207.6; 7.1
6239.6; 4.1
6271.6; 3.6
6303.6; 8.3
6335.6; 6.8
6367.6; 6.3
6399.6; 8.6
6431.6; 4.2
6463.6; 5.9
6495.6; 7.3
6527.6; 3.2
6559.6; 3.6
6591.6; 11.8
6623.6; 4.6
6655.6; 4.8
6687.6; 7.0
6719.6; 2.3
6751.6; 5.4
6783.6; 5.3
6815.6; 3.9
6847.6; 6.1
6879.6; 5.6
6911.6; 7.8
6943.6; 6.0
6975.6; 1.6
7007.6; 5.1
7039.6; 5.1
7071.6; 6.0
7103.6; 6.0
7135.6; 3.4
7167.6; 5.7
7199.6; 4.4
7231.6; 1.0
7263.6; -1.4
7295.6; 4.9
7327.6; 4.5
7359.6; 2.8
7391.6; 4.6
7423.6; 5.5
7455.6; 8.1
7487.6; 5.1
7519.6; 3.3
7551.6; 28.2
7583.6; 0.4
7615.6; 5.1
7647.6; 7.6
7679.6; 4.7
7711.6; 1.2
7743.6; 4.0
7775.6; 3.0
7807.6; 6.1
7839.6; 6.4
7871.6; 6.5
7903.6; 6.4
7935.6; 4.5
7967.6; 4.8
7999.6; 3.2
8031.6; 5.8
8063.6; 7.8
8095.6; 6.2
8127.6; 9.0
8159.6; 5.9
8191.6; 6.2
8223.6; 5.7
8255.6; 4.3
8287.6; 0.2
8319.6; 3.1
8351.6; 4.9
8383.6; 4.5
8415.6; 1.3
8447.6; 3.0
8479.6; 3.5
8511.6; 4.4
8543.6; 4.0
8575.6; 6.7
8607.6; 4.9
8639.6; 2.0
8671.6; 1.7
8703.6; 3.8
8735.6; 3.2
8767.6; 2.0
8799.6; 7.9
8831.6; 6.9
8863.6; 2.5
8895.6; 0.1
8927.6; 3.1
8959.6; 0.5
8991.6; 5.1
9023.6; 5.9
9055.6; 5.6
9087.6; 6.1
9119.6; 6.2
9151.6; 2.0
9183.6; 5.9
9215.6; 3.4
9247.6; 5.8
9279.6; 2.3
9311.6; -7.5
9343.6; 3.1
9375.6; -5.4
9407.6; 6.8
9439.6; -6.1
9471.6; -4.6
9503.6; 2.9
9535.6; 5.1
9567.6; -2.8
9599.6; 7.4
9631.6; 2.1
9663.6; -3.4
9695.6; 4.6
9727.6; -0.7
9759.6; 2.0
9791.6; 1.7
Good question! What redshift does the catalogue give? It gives 1.02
